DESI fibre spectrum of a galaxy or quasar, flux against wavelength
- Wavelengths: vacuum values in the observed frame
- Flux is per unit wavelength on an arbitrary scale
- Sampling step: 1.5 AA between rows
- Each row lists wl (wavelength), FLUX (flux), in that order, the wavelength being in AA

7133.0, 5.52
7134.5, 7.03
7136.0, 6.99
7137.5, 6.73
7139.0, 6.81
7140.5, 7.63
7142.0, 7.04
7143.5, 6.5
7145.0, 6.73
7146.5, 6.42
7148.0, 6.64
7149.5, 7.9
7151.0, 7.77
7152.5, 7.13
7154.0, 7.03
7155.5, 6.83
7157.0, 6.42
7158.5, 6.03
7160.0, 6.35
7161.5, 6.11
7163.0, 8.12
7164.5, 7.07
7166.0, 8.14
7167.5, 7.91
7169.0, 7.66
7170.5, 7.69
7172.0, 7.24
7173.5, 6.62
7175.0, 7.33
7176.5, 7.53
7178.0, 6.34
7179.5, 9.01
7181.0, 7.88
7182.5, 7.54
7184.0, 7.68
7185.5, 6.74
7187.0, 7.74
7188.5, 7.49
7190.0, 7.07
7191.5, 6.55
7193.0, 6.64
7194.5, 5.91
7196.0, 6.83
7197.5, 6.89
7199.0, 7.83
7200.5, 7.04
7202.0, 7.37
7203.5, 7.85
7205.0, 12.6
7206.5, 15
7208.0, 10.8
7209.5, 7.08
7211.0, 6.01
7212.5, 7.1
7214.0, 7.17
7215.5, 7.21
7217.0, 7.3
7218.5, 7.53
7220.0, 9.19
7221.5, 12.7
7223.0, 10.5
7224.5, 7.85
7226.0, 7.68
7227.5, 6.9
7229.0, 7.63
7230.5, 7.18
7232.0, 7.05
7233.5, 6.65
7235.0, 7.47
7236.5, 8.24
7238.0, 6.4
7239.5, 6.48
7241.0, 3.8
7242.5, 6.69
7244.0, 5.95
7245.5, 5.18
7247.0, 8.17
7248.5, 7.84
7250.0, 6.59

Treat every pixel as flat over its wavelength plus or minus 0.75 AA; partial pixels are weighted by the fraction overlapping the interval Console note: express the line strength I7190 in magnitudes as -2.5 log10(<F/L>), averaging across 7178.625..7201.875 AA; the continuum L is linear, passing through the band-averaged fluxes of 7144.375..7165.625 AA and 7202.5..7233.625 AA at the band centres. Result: 0.081 mag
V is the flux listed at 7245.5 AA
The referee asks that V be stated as 5.18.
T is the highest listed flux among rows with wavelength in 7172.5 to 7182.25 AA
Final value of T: 9.01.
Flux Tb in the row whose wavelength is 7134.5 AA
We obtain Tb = 7.03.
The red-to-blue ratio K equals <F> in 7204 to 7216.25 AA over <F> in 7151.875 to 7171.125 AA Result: 1.28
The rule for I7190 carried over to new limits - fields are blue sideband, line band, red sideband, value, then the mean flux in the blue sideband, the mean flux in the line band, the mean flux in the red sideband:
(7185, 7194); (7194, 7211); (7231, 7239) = -0.21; 7.02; 8.58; 7.14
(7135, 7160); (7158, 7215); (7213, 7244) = -0.06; 6.9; 7.64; 7.54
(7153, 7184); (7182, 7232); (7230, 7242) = -0.16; 7.25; 8.01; 6.65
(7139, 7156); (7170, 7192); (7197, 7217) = 0.07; 7.05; 7.37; 8.43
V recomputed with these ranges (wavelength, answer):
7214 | 7.17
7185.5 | 6.74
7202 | 7.37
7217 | 7.3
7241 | 3.8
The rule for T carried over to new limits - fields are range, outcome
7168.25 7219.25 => 15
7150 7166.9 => 8.14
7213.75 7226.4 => 12.7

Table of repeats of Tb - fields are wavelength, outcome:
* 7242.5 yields 6.69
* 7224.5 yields 7.85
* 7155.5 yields 6.83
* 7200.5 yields 7.04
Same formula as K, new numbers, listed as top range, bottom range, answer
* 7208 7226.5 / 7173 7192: 1.12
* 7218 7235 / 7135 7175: 1.17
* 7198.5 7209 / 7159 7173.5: 1.34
